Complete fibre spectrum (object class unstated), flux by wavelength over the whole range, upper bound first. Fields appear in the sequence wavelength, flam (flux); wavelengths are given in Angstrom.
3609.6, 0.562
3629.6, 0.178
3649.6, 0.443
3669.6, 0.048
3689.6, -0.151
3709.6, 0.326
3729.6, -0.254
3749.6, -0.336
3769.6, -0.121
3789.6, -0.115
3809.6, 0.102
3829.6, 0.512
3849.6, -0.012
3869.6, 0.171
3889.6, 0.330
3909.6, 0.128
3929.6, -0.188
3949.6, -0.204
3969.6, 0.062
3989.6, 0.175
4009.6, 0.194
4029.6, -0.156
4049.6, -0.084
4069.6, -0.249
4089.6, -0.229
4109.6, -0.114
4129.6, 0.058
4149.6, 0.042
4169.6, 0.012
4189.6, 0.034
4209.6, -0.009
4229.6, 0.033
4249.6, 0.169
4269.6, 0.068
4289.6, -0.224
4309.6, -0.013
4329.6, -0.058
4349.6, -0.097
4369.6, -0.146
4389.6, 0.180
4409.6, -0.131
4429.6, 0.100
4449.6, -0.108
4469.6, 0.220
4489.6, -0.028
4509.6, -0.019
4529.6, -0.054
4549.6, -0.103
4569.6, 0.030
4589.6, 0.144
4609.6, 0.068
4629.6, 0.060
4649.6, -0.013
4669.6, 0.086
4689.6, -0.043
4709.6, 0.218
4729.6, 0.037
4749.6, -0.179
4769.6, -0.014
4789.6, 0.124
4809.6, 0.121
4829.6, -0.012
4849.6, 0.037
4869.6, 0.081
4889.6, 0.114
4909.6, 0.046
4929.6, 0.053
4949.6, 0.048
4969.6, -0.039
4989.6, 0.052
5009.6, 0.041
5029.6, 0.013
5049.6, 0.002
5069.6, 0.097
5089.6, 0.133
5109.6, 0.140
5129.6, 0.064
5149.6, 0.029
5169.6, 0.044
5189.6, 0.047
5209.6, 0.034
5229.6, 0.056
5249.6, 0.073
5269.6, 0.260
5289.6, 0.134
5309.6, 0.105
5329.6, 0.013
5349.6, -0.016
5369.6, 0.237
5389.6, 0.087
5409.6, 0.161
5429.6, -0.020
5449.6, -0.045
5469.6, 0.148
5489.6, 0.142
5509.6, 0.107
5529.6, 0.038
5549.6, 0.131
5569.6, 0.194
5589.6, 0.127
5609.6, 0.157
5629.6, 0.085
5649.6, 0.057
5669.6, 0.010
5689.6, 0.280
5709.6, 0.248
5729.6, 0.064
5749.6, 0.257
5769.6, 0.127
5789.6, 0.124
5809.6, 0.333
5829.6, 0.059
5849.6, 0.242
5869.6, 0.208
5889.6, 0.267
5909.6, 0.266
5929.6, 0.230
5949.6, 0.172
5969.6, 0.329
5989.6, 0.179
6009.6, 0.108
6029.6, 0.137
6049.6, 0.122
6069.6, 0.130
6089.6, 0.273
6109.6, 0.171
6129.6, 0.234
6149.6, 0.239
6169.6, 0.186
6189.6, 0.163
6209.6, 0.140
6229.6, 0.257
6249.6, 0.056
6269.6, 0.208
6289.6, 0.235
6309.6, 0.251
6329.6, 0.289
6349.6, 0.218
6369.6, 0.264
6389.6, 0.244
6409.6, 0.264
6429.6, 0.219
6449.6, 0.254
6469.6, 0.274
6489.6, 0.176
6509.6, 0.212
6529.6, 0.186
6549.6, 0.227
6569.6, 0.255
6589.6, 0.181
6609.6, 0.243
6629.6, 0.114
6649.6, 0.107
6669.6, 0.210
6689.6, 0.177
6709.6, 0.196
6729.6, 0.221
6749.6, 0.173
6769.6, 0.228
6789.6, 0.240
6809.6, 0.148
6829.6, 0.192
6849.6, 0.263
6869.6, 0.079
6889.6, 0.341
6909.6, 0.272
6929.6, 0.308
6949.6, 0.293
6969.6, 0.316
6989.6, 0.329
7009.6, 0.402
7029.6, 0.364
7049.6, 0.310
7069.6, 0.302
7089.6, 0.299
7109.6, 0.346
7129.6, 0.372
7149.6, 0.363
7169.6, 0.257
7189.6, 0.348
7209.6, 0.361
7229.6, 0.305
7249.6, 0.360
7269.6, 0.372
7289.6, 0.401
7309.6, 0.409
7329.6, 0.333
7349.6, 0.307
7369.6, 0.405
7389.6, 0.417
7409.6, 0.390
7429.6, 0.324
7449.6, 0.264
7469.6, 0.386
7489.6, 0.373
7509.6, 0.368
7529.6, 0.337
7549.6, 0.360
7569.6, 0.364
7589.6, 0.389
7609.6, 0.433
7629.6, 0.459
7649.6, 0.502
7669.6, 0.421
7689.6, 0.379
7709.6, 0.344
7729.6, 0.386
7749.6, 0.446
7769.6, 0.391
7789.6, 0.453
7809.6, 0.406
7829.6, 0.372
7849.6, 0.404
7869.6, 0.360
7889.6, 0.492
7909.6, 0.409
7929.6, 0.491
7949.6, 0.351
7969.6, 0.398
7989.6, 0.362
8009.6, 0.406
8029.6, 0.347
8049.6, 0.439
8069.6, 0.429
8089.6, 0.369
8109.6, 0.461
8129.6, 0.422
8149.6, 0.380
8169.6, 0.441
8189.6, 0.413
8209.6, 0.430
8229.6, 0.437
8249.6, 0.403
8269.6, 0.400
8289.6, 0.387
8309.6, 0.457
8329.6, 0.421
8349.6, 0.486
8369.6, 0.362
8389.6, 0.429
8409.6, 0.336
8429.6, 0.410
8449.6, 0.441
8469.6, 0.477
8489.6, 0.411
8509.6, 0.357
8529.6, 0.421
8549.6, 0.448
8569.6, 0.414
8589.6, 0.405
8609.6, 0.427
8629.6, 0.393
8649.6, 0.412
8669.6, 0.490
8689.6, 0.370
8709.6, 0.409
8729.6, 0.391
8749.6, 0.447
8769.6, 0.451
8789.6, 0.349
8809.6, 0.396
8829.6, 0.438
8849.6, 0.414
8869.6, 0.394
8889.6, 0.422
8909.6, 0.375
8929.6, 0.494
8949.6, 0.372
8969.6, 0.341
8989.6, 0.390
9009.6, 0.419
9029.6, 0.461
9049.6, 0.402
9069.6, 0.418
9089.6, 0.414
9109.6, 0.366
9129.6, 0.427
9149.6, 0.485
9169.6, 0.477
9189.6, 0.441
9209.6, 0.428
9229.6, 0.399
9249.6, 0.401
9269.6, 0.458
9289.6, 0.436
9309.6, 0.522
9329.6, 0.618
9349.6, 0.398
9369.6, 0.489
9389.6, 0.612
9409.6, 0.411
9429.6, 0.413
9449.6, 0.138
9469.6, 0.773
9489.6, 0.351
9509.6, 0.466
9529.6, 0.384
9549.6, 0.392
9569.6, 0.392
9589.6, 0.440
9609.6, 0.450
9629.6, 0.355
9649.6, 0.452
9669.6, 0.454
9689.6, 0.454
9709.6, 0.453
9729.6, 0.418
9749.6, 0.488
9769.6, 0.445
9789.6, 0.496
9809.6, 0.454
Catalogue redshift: 0.730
